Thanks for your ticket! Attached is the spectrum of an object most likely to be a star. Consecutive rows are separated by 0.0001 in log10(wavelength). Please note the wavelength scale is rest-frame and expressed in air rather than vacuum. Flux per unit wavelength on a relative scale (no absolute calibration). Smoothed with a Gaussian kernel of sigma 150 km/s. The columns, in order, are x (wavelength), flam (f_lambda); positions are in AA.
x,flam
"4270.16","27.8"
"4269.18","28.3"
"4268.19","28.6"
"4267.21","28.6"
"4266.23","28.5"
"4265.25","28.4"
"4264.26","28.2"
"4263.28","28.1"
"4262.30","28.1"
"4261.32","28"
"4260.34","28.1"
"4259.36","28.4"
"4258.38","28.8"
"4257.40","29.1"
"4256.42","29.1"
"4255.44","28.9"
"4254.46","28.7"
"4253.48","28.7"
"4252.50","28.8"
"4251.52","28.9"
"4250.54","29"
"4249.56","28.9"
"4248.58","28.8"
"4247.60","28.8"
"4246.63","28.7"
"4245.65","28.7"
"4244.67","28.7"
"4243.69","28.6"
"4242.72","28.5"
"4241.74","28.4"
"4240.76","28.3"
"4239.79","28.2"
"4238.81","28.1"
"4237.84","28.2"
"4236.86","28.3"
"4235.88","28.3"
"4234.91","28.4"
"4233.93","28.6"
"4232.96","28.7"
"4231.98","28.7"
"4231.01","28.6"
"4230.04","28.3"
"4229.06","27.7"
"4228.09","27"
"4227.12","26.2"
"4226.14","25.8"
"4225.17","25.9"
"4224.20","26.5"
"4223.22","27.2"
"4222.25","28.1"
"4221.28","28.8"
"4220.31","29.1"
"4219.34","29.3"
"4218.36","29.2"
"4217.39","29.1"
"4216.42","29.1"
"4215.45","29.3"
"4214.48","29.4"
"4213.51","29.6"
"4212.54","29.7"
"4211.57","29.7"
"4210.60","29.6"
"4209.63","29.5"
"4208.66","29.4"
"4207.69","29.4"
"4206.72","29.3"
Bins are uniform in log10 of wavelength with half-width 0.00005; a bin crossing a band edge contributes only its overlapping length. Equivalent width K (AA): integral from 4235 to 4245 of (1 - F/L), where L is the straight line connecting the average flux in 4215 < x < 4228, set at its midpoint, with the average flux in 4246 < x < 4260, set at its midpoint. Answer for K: 0.0 AA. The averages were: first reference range 27.9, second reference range 28.8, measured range 28.4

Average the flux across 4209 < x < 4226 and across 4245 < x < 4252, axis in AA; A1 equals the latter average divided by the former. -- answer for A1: 1.0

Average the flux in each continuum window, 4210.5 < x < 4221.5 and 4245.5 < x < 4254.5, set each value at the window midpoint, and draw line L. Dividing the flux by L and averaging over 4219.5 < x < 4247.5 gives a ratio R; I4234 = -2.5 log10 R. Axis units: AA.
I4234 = 0.04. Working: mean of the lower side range 29.3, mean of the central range 28.1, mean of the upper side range 28.8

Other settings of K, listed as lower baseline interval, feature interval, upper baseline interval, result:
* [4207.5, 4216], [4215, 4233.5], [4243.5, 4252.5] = 0.8 AA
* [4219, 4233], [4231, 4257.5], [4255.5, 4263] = -0.4 AA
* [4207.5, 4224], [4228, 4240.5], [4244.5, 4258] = 0.3 AA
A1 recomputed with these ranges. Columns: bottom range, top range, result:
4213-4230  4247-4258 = 1.03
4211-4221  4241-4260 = 0.98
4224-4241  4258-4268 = 1.02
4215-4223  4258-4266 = 0.98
